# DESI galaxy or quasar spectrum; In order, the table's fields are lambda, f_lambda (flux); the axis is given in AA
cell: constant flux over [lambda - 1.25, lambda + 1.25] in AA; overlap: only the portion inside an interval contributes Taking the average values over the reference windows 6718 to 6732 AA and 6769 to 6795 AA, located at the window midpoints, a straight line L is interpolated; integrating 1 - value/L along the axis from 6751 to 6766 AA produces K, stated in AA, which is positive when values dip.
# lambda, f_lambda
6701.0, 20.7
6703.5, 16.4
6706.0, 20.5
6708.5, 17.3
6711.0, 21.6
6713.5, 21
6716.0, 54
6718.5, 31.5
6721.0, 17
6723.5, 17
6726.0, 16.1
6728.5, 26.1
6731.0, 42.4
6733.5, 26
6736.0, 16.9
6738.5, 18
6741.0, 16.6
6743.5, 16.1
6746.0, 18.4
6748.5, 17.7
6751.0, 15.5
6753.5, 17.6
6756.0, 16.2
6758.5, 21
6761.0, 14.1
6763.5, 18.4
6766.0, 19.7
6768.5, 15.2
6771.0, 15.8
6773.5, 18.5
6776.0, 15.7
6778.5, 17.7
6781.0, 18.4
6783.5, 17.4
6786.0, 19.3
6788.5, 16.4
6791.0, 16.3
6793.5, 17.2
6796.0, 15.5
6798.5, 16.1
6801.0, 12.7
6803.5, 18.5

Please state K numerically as 2.0 AA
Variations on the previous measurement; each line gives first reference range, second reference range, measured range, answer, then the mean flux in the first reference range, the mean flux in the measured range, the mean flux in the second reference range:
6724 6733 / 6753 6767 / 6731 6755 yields 3.82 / 27.1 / 19.3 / 17.8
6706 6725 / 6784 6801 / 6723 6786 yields 5.63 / 25.2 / 18.9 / 16.5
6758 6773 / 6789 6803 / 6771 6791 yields -1.15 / 17.2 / 17.4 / 15.8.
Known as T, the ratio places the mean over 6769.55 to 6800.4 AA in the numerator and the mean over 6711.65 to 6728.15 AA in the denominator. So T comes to 0.7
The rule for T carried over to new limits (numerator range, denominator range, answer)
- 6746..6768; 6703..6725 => 0.72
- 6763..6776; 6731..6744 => 0.82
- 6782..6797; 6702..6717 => 0.69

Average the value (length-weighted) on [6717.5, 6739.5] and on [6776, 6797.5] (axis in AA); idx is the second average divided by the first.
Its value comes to 0.73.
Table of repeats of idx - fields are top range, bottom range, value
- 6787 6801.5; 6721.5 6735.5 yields 0.65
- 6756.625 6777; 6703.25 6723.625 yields 0.70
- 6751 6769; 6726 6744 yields 0.76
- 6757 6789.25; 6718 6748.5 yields 0.82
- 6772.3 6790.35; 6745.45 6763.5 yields 1.02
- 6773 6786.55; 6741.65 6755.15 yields 1.04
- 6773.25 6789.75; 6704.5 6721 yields 0.66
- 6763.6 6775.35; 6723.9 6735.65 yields 0.66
